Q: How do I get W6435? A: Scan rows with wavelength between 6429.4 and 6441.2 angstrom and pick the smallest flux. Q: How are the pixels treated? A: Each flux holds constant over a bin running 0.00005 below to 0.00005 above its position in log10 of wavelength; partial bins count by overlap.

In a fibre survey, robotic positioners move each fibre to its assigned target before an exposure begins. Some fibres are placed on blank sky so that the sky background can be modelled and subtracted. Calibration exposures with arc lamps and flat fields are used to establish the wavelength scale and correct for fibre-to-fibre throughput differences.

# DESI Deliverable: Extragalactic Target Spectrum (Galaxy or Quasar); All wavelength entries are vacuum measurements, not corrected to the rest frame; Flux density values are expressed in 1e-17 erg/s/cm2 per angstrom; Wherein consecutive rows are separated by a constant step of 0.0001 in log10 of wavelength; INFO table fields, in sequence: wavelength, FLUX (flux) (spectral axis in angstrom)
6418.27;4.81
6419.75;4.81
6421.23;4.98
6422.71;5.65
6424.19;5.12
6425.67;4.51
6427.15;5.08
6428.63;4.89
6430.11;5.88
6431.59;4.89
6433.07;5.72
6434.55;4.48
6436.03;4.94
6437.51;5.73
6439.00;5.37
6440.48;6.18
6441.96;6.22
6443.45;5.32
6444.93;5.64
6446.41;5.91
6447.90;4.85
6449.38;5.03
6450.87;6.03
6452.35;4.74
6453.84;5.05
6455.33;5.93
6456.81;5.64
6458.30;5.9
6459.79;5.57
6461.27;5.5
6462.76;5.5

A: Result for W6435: 4.48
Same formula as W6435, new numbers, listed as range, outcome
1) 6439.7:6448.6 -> 4.85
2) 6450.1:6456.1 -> 4.74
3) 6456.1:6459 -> 5.64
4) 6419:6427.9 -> 4.51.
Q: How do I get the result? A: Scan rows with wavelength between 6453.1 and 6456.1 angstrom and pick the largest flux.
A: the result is 5.93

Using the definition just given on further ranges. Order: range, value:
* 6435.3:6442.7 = 6.22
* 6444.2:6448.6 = 5.91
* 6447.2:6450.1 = 5.03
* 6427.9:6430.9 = 5.88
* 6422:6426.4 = 5.65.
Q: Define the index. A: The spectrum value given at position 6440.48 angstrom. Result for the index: 6.18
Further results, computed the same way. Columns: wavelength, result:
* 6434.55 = 4.48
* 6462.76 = 5.5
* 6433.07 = 5.72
